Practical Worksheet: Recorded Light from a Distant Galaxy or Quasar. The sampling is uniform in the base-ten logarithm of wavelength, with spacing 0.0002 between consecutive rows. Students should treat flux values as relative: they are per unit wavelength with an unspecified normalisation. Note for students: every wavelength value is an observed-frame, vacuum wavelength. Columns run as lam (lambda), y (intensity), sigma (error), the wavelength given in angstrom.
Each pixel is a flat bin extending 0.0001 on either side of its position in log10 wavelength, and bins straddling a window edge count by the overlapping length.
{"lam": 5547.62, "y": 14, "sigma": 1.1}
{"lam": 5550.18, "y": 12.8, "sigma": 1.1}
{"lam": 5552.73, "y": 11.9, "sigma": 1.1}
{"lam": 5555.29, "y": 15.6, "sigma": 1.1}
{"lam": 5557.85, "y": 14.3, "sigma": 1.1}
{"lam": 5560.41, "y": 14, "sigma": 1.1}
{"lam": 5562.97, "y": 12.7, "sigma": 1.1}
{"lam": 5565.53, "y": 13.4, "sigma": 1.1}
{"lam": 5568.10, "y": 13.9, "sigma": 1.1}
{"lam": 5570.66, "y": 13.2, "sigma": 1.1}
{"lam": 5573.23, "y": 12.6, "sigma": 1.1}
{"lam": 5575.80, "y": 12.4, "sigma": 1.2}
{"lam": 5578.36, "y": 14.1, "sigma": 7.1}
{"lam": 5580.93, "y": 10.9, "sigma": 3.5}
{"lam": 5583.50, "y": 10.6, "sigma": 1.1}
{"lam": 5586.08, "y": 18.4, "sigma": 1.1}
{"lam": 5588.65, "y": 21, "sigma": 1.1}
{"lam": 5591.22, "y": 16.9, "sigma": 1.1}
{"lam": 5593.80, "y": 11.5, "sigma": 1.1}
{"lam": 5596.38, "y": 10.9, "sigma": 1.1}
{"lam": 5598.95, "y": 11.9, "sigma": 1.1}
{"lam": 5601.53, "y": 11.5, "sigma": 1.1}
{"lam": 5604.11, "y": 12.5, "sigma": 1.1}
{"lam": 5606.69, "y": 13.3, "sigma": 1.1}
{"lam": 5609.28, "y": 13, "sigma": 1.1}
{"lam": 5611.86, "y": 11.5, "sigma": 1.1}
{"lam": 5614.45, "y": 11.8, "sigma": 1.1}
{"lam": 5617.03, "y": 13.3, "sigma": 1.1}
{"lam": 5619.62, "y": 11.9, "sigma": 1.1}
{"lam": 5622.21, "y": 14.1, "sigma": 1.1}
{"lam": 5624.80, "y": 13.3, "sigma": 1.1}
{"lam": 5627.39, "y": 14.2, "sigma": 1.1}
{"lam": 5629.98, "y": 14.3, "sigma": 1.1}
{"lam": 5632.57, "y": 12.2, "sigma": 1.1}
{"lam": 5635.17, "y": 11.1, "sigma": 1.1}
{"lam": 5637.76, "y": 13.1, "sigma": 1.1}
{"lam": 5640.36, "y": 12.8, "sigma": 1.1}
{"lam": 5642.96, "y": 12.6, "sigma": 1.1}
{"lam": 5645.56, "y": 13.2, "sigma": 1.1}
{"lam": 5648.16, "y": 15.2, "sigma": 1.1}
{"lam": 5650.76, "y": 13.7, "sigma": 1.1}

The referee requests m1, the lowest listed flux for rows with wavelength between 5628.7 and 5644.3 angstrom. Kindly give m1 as 11.1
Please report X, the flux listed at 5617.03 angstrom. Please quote 13.3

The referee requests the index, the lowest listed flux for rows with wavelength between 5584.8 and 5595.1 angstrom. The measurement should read 11.5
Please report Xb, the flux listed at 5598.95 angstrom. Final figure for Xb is 11.9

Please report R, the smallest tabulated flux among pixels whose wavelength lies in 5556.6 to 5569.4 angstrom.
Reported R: 12.7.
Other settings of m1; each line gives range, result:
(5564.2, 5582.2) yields 10.9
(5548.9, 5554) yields 11.9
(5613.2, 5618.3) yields 11.8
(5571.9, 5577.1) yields 12.4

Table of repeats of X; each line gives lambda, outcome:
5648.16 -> 15.2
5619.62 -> 11.9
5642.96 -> 12.6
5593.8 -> 11.5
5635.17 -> 11.1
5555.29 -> 15.6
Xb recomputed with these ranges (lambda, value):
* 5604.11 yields 12.5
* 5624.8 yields 13.3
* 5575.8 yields 12.4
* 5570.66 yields 13.2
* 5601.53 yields 11.5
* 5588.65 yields 21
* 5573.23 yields 12.6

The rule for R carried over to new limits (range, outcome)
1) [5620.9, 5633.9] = 12.2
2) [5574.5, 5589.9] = 10.6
